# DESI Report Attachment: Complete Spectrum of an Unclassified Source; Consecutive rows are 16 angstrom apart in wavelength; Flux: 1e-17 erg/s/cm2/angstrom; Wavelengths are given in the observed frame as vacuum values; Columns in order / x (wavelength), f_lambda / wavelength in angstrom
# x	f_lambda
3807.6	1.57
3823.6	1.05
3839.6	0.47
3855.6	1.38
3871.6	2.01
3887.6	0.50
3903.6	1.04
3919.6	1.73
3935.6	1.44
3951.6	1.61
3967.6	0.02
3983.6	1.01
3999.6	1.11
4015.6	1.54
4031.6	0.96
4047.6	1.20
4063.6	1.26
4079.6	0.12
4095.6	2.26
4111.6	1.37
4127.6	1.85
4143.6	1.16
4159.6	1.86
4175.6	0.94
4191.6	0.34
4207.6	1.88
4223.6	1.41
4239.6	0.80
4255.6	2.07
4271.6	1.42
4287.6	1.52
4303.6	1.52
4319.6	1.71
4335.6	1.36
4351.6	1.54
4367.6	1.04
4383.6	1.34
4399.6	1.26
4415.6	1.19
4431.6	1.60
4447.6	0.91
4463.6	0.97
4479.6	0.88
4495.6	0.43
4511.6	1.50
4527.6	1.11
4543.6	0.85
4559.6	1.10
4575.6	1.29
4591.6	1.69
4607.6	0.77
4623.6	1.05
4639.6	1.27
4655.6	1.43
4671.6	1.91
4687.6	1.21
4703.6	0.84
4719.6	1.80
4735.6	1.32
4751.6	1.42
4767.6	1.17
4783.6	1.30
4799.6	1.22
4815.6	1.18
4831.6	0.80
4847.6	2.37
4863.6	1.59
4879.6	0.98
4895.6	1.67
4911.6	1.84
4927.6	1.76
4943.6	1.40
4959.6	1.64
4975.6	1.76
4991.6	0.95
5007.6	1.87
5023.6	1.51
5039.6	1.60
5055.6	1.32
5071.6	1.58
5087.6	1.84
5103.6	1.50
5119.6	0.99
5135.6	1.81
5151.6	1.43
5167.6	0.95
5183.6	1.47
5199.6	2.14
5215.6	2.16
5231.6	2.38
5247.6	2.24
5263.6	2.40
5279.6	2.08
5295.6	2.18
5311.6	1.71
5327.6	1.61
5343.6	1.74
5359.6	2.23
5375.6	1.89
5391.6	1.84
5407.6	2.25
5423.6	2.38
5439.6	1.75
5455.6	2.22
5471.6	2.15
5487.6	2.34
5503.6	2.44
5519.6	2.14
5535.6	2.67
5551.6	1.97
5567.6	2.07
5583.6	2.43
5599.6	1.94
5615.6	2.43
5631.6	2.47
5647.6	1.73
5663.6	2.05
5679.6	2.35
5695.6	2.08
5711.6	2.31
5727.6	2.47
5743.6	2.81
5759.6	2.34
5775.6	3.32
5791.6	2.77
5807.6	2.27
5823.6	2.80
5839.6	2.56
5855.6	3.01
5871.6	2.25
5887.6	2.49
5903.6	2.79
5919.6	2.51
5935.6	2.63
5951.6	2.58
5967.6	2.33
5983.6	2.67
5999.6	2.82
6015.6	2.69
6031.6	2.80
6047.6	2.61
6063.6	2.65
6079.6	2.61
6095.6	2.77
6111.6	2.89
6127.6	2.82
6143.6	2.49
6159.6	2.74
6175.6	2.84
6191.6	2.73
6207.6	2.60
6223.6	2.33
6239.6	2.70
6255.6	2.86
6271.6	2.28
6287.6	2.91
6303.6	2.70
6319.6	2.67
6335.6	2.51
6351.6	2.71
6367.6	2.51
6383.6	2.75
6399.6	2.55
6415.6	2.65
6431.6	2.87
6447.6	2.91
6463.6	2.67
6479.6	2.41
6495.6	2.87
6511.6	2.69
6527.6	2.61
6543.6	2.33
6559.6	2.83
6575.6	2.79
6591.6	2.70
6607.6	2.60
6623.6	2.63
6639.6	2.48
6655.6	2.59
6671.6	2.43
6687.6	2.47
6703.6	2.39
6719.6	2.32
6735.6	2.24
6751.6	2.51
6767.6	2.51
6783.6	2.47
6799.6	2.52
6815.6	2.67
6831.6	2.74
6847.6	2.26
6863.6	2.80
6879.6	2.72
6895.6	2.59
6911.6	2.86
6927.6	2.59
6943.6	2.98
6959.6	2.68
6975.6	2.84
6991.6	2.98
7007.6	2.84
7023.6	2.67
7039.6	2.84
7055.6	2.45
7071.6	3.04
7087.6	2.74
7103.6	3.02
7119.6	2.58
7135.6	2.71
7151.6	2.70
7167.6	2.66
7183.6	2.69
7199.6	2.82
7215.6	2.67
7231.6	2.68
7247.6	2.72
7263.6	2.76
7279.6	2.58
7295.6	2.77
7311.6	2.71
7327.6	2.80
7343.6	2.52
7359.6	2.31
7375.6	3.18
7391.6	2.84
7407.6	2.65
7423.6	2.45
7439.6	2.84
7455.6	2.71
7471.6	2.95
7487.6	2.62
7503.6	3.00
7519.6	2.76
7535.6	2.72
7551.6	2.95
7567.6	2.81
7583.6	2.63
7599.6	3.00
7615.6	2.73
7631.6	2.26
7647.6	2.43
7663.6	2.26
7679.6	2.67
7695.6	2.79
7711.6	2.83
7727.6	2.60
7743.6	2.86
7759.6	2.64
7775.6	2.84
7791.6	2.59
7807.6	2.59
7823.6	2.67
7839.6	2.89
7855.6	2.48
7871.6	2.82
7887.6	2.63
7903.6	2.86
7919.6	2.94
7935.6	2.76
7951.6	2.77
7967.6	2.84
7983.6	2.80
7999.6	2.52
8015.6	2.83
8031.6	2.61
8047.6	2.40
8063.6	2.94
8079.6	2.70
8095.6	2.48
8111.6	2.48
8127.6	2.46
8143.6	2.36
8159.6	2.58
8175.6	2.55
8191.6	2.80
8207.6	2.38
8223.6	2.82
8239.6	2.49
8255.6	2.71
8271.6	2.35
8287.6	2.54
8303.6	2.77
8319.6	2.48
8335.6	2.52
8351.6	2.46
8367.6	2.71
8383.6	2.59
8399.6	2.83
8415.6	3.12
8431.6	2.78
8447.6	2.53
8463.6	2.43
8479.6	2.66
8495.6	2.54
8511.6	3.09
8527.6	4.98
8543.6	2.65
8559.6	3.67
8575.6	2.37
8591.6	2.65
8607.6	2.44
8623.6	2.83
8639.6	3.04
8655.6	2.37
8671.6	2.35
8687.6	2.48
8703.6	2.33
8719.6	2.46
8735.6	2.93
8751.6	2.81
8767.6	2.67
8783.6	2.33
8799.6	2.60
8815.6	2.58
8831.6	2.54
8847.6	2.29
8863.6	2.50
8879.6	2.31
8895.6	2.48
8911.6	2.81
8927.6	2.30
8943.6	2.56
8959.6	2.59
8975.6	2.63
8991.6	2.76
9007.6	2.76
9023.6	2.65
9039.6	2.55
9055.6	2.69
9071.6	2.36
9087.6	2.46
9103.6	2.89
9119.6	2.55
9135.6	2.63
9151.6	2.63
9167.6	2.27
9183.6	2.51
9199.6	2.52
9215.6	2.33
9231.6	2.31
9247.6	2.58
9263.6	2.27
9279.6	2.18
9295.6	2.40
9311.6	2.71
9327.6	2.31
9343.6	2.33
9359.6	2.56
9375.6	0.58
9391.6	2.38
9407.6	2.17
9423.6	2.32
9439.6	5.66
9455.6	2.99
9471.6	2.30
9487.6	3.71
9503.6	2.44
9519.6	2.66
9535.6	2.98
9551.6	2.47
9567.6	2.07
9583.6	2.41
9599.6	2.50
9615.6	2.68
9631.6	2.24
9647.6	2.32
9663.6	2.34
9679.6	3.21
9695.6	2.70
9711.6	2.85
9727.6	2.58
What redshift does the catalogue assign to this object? 0.30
